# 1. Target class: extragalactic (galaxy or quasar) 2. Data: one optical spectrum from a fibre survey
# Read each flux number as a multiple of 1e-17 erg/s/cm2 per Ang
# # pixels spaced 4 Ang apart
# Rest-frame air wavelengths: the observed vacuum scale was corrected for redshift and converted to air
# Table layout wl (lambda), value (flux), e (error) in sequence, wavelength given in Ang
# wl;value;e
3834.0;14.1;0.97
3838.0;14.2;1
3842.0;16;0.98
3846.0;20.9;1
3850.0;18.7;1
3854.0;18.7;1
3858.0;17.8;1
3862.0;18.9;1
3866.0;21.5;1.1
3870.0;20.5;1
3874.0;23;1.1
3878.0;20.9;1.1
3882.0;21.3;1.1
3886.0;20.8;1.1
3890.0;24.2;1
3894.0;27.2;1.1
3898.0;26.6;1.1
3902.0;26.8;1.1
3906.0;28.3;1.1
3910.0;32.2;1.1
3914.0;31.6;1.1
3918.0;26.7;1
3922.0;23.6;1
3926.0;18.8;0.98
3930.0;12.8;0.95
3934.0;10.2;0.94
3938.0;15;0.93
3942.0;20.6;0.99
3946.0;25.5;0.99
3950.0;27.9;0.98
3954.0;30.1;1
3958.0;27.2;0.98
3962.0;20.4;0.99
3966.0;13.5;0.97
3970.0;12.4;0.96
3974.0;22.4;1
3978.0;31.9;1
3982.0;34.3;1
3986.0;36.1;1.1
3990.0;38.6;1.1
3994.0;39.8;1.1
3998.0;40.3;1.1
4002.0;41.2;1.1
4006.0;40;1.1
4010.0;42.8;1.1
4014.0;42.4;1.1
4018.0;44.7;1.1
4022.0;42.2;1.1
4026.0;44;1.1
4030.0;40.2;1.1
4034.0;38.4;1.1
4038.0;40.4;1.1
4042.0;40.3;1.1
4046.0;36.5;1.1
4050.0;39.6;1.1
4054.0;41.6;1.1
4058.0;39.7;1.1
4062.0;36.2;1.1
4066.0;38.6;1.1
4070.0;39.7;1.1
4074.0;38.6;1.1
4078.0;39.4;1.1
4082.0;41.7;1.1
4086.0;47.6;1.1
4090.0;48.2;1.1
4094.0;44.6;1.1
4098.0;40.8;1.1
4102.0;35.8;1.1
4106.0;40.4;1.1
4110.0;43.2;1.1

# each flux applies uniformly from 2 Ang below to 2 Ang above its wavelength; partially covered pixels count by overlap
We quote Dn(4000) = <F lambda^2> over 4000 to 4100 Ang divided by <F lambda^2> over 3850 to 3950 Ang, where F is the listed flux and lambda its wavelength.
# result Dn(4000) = 1.99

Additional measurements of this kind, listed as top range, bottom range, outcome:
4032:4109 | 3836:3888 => 2.31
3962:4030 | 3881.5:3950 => 1.58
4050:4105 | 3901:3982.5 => 1.89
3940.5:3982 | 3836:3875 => 1.32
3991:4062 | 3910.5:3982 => 1.89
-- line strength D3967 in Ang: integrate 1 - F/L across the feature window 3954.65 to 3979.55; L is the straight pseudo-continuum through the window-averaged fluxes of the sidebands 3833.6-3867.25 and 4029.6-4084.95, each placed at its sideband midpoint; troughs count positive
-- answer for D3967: 7.0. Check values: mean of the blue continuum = 18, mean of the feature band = 21.6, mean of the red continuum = 39.5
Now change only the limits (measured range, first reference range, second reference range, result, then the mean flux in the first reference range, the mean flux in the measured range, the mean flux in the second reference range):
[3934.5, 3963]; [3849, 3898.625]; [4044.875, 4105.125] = 5.5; 21.5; 23.2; 40.6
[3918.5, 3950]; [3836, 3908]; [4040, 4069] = 9.6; 21.5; 19.1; 39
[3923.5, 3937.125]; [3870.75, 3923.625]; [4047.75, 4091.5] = 6.7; 25.5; 14.4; 40.9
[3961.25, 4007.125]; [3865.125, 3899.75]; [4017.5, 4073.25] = 4.0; 22.9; 31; 40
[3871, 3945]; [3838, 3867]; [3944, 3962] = 0.1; 18.5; 22.8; 26.9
